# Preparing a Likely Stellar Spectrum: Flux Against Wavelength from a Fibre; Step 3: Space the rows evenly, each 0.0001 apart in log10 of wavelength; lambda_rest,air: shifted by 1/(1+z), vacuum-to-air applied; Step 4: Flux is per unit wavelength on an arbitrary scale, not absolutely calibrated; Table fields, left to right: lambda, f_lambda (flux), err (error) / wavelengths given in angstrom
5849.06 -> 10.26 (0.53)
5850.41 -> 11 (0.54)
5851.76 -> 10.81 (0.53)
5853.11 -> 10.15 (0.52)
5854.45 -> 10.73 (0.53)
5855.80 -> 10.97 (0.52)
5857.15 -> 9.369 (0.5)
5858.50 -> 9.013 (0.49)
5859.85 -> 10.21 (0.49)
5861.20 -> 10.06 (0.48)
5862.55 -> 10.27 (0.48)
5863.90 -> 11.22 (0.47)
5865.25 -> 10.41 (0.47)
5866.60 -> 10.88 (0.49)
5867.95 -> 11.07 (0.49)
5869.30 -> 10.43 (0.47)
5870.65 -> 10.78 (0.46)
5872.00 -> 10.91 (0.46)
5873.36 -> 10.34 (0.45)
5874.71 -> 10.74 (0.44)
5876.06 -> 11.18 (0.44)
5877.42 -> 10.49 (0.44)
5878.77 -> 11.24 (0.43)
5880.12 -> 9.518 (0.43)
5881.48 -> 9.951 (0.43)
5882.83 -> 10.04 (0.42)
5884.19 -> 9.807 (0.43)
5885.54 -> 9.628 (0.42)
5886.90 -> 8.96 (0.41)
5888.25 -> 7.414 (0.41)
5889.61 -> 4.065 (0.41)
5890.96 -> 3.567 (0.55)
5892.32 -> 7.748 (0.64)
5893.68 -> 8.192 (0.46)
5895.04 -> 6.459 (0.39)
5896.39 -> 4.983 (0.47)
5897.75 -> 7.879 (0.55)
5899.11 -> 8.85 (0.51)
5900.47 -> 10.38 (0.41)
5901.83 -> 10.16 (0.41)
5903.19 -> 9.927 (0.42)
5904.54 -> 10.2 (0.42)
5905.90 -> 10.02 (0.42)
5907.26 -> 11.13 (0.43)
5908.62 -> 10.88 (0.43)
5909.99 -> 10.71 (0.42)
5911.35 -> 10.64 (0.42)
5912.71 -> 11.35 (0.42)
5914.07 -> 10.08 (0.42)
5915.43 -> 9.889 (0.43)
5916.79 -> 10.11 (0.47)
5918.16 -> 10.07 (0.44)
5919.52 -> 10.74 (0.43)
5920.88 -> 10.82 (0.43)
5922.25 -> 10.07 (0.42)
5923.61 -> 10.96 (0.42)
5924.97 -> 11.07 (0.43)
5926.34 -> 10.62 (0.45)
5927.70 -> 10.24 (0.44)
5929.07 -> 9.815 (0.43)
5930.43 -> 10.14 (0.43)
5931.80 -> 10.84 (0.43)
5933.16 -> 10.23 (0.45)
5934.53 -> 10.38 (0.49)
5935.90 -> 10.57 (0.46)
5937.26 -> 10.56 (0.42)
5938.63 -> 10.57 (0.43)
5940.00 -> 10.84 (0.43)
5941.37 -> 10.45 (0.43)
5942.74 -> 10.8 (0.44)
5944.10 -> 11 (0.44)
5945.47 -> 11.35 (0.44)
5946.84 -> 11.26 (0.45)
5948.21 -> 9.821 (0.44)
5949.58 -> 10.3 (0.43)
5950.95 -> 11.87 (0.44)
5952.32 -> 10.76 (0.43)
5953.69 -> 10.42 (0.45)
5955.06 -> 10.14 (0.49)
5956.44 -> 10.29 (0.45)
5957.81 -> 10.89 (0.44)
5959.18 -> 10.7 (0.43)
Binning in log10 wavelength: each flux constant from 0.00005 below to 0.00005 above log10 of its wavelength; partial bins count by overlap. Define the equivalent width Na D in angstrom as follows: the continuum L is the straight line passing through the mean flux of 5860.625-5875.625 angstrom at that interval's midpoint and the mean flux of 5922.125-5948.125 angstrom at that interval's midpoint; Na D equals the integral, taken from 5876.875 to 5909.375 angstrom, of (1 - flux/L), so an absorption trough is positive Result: 5.6 angstrom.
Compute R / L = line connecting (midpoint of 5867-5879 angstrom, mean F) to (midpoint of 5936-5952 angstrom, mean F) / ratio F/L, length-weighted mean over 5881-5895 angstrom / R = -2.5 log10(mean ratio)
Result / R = 0.35 mag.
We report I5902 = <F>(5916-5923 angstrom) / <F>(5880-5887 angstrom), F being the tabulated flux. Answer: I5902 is 1.07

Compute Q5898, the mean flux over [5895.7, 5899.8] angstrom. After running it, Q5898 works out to 7.24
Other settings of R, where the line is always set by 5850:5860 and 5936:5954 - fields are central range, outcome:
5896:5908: 0.12 mag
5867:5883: -0.02 mag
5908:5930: 0.01 mag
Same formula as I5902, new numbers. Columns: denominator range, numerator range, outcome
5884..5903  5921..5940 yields 1.36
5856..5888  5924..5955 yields 1.04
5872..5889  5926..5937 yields 1.04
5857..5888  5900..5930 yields 1.02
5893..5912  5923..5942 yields 1.13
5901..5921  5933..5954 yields 1.03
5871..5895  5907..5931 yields 1.17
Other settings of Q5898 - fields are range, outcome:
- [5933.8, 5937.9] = 10.5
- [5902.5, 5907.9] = 10.3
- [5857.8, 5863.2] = 9.88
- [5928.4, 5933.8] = 10.3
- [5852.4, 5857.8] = 10.3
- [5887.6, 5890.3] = 5.71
